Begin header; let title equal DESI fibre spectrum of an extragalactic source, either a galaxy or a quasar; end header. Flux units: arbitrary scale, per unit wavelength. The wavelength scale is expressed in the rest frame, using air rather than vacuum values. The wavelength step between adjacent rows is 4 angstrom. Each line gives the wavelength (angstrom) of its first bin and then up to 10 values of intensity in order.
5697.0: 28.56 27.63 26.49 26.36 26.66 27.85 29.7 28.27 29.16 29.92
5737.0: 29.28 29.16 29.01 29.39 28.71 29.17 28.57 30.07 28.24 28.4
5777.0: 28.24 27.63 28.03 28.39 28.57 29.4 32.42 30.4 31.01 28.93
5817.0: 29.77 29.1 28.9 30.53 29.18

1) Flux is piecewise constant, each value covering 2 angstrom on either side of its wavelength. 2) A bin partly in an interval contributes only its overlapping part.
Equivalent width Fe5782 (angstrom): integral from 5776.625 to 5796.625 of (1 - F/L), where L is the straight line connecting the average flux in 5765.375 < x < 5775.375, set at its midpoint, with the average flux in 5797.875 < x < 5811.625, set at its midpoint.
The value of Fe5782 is 1.0 angstrom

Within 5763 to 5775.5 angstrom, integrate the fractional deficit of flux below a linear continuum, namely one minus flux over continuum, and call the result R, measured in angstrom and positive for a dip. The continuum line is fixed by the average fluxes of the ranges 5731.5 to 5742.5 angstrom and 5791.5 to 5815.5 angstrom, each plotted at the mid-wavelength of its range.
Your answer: 0.38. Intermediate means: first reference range 29.4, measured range 28.9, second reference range 30.1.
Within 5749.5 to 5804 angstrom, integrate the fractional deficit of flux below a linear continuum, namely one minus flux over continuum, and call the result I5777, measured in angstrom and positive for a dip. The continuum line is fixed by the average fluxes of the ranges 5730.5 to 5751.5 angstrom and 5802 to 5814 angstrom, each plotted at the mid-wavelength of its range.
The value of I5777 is 1.7 angstrom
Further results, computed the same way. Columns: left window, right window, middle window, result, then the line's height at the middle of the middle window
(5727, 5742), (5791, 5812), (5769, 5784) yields 0.9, 30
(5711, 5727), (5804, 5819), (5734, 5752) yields -0.4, 28.6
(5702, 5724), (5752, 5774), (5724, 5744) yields -0.8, 28.1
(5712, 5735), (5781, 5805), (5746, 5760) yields -0.1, 28.9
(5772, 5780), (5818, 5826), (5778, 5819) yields -1.1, 28.7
